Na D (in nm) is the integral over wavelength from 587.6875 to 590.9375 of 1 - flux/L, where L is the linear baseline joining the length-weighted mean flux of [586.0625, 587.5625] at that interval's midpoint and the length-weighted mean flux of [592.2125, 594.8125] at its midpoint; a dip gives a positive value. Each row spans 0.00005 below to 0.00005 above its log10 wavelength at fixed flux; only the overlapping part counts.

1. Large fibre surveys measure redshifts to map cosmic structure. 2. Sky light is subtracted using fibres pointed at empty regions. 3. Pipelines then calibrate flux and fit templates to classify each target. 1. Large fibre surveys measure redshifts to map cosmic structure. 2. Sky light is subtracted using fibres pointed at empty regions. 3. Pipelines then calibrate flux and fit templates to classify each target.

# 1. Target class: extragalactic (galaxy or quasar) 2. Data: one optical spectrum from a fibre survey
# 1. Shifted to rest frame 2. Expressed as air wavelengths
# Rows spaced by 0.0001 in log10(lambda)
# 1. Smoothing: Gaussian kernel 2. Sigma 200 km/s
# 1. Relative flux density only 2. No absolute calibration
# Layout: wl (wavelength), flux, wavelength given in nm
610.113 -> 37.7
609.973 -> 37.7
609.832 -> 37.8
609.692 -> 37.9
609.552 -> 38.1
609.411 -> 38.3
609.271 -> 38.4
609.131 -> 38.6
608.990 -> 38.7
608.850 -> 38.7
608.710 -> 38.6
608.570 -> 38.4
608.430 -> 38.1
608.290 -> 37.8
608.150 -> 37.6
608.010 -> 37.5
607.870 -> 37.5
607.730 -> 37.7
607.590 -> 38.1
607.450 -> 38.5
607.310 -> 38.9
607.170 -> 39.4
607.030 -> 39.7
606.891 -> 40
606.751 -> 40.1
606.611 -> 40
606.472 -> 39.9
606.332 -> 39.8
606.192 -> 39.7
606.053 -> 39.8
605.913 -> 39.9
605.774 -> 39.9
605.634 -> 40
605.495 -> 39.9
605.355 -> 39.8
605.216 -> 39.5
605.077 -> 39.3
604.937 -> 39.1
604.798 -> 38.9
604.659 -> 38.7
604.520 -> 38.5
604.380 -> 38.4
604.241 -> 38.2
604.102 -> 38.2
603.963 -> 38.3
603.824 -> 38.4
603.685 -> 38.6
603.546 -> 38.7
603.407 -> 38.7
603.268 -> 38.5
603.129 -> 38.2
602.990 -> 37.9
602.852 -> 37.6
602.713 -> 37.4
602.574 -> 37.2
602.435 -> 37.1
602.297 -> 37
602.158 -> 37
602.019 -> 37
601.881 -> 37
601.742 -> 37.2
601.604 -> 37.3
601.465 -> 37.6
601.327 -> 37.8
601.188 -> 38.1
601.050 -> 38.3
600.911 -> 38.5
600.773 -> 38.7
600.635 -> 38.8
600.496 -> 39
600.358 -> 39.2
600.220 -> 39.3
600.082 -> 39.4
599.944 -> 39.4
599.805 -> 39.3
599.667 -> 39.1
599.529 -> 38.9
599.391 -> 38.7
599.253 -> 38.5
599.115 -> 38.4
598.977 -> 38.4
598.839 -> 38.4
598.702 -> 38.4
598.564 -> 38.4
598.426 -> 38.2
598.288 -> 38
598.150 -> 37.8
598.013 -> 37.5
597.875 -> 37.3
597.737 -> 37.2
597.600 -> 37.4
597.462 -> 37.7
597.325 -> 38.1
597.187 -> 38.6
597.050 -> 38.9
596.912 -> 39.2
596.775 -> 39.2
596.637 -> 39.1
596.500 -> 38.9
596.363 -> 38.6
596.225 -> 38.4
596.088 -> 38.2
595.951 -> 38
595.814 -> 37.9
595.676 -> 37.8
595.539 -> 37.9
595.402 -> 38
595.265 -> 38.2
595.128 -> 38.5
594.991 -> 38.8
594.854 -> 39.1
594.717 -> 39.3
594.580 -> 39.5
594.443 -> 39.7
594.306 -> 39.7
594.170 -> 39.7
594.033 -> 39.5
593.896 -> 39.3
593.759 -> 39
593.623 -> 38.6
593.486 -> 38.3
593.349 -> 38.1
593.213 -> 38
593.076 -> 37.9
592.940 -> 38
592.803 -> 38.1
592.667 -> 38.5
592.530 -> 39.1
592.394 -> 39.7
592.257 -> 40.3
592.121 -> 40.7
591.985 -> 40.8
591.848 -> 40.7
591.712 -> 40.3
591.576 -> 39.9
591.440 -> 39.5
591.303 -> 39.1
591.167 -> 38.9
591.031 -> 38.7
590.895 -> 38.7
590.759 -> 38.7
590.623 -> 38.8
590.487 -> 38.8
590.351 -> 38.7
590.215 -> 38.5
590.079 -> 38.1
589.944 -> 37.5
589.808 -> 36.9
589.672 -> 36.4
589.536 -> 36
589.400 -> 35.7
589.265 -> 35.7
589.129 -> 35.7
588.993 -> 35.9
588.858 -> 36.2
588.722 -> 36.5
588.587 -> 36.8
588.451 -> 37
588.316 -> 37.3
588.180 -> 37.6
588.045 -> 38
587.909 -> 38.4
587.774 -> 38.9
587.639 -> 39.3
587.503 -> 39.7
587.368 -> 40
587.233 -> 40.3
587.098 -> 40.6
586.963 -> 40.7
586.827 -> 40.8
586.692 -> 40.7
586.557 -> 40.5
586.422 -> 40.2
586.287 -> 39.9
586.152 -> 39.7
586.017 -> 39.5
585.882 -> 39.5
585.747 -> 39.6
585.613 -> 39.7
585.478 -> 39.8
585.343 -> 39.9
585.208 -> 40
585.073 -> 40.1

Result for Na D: 0.197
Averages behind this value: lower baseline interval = 40.3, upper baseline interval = 38.9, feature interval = 37.4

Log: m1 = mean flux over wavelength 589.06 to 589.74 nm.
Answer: 35.9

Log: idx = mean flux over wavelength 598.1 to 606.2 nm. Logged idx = 38.5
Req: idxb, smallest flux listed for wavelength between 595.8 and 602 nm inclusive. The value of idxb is 37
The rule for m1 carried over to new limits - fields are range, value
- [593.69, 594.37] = 39.5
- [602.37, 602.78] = 37.2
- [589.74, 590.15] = 37.5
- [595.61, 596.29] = 38.1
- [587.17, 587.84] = 39.6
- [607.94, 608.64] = 37.9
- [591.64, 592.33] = 40.5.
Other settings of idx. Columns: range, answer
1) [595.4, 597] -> 38.4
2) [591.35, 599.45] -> 38.7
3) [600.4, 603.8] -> 37.9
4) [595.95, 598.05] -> 38.3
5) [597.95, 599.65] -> 38.3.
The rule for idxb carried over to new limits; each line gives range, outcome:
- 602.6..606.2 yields 37.4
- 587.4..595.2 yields 35.7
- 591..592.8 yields 38.5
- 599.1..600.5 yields 38.4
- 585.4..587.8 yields 38.9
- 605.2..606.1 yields 39.5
